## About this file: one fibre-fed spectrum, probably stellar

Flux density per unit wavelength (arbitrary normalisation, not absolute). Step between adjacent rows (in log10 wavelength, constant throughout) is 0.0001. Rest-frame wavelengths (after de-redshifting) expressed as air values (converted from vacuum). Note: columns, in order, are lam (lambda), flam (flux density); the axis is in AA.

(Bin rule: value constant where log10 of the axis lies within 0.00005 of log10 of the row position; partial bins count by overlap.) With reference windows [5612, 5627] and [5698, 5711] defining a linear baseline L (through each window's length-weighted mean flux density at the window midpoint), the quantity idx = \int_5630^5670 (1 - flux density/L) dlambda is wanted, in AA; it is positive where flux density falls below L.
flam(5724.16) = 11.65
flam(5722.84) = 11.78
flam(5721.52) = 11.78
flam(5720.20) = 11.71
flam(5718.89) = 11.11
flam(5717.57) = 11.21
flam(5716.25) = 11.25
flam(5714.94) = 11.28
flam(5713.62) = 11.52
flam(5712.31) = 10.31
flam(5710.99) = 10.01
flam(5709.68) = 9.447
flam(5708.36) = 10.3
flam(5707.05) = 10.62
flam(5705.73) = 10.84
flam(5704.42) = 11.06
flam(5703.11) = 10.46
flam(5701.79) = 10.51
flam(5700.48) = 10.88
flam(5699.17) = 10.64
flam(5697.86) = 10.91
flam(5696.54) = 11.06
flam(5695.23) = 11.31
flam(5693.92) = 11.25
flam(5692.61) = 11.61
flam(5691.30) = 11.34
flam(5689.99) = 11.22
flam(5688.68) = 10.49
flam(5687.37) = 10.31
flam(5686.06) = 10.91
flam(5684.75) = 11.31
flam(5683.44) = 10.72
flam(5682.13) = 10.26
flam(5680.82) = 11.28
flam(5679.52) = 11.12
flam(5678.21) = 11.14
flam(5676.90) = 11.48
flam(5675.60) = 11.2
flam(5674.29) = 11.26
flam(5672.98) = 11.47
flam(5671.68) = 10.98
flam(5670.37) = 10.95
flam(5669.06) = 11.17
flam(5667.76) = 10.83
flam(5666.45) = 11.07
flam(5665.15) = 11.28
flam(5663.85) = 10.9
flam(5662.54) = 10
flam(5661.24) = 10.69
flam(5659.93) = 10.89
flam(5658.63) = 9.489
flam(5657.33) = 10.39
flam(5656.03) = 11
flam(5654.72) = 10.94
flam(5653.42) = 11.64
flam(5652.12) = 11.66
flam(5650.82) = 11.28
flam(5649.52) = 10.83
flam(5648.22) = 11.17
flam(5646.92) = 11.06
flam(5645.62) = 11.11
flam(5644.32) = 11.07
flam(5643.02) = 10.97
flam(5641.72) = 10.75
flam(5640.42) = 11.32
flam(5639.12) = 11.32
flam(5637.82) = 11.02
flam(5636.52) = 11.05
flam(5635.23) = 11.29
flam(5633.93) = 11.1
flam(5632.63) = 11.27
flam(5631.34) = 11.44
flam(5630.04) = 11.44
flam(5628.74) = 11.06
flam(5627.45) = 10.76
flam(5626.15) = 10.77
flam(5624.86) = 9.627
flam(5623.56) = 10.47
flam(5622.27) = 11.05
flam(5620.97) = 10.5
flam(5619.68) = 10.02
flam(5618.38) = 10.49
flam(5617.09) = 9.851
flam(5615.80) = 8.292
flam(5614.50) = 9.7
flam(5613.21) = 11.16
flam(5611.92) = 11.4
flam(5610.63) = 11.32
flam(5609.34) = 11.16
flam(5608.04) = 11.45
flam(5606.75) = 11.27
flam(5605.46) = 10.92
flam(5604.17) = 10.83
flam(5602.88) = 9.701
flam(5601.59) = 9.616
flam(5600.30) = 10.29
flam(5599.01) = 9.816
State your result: -2.6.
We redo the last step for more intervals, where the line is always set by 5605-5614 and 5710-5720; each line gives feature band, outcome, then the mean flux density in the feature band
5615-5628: 1.2 AA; 10.2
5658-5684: 0.4 AA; 10.9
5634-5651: 0.1 AA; 11.1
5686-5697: -0.1 AA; 11.1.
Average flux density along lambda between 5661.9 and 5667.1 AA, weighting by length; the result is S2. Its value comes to 10.8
